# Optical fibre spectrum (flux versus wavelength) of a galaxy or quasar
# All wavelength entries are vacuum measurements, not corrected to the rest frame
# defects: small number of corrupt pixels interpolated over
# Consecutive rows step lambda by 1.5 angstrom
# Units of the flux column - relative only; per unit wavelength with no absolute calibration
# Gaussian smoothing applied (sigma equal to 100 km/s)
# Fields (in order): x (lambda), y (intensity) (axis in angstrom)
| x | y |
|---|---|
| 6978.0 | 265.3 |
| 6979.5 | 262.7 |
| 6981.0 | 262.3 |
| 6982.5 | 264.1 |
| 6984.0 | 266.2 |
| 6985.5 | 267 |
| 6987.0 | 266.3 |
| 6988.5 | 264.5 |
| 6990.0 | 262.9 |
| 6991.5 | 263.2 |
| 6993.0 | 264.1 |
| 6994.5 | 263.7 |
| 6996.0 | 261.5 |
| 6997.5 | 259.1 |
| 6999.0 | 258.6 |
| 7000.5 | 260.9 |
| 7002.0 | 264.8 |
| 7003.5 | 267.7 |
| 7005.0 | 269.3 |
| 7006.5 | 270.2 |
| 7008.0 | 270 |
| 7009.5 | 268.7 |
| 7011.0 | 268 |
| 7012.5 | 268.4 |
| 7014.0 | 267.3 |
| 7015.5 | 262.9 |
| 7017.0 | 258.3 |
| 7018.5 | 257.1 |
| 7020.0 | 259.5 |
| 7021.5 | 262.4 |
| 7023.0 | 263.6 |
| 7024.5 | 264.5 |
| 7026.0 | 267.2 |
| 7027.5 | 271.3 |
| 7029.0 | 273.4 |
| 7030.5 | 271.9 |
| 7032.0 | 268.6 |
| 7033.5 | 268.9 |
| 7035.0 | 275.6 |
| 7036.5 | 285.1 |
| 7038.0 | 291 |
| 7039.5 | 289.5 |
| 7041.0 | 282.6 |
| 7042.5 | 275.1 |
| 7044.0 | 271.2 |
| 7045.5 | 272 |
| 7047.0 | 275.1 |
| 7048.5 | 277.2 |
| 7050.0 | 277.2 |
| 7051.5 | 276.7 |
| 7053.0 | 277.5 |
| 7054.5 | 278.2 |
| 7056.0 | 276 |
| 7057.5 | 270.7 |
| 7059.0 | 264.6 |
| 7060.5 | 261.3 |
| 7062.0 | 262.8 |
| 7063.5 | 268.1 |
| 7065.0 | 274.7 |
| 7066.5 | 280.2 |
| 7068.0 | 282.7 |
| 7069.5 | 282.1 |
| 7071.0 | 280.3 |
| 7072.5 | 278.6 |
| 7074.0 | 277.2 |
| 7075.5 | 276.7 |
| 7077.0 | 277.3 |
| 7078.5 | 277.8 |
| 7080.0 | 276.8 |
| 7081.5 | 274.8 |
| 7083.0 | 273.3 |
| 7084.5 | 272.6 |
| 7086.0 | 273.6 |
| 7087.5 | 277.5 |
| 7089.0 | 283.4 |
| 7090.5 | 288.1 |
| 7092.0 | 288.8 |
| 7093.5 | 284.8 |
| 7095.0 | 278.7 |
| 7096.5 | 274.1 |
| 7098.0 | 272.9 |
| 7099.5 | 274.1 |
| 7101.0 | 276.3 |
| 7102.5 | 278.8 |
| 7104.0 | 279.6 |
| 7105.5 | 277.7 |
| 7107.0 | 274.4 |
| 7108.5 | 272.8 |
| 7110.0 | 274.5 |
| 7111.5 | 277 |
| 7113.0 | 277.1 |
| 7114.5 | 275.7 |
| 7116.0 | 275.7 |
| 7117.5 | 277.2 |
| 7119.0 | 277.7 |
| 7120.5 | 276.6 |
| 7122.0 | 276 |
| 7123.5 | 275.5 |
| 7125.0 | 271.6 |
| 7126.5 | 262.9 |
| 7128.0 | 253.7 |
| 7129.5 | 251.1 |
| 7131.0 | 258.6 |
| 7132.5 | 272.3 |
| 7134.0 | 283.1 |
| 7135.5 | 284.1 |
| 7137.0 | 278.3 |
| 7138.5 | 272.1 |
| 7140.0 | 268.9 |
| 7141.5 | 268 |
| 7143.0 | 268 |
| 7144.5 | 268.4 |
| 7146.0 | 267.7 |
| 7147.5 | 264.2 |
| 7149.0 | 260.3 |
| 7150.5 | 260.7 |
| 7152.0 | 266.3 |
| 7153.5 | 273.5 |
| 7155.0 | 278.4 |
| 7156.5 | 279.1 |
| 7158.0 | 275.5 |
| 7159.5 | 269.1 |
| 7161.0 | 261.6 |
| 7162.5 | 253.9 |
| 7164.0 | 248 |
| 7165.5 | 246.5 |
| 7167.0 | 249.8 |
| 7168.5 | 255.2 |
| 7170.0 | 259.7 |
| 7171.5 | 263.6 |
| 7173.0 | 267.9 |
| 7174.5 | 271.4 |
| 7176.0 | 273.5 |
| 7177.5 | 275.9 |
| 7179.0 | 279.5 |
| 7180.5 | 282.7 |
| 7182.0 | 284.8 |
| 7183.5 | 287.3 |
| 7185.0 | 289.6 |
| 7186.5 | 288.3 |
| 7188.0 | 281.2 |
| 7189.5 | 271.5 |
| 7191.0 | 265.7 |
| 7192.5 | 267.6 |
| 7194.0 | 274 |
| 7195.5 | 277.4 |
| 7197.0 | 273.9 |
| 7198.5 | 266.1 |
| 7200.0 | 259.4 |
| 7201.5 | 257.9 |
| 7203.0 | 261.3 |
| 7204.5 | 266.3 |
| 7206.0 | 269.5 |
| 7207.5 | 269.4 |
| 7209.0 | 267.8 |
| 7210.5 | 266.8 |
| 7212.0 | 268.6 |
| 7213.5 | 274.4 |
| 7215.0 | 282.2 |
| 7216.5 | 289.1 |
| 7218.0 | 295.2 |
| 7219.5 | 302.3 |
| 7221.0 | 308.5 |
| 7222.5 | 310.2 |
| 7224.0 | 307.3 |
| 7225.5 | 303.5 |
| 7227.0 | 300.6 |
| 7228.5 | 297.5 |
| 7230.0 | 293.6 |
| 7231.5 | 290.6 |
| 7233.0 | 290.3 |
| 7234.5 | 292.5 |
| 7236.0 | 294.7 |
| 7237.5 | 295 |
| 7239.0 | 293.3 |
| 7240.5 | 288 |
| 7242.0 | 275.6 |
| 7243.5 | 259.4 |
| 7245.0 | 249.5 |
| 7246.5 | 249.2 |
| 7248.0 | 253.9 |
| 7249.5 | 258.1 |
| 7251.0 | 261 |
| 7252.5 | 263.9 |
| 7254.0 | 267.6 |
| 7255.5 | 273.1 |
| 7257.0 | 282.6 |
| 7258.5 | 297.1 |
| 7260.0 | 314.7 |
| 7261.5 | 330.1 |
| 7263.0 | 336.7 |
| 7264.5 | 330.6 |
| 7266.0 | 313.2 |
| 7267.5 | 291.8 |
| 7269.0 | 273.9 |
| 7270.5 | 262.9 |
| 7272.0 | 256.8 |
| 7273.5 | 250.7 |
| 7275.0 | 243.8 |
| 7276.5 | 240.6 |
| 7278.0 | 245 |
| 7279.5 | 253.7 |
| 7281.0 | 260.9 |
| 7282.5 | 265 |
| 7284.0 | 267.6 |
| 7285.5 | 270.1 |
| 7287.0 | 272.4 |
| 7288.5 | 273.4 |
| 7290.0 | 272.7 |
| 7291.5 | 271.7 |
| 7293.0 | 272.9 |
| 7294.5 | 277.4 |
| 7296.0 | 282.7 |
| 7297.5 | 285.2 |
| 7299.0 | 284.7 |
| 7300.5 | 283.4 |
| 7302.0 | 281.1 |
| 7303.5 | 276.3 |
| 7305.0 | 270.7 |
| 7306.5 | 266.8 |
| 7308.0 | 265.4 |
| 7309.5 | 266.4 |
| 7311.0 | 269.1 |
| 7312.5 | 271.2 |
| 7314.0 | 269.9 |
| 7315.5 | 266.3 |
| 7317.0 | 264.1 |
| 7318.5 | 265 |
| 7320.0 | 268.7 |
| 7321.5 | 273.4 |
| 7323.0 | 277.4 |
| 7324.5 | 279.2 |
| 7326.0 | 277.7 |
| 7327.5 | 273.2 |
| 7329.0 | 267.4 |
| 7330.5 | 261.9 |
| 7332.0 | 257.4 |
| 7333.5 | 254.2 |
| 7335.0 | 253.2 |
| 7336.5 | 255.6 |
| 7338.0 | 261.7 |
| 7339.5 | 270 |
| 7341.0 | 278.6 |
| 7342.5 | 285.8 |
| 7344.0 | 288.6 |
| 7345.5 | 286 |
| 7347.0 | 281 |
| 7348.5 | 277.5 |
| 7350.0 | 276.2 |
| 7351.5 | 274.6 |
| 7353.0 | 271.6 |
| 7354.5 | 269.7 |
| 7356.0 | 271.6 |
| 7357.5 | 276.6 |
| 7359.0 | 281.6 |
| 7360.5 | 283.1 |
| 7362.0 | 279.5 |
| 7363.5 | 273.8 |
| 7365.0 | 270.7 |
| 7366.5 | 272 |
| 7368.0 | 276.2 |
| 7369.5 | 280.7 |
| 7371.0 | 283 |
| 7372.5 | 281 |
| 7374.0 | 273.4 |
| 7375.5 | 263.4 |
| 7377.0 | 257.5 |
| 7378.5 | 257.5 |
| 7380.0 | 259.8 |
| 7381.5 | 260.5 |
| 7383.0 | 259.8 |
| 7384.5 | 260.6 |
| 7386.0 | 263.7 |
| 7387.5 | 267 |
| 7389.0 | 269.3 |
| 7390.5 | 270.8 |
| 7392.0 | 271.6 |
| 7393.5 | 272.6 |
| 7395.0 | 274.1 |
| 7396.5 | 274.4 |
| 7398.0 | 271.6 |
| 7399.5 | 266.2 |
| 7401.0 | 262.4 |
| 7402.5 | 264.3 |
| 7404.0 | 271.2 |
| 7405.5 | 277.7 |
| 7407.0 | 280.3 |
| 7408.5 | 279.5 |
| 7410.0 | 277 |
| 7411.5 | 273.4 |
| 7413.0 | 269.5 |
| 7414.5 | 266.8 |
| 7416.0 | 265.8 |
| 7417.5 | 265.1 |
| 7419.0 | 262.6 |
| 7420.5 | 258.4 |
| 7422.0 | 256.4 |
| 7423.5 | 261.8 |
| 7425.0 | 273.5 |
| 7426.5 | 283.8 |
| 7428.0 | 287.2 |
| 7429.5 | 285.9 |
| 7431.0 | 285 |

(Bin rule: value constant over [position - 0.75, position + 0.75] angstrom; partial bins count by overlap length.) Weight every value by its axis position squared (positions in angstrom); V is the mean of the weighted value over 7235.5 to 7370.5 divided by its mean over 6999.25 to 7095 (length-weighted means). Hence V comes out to 1.1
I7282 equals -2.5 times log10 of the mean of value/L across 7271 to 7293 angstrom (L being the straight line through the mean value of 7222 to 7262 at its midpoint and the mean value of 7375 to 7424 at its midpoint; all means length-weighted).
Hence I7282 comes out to 0.08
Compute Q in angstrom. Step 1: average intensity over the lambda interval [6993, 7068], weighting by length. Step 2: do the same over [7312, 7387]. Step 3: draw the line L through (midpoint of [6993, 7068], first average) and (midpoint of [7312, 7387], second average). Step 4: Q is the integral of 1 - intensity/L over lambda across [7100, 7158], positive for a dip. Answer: -0.4 angstrom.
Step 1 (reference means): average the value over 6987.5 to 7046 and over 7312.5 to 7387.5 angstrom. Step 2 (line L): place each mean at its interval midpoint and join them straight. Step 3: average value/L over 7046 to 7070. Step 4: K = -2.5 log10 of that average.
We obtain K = -0.021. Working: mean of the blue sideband 268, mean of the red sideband 271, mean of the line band 274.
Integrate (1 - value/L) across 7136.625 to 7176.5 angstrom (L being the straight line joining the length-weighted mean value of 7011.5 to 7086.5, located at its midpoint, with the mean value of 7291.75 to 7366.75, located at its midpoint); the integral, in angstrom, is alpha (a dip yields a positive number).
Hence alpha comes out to 1.1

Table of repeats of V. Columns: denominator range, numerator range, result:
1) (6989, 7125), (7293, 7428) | 1.08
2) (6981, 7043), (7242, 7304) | 1.10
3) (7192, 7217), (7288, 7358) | 1.04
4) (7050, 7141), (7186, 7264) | 1.06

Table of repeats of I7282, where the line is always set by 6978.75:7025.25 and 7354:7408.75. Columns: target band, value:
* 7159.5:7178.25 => 0.03 mag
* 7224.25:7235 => -0.11 mag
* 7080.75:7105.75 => -0.05 mag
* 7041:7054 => -0.04 mag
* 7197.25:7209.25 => 0.01 mag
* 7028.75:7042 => -0.06 mag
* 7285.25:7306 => -0.03 mag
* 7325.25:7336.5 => 0.03 mag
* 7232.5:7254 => -0.02 mag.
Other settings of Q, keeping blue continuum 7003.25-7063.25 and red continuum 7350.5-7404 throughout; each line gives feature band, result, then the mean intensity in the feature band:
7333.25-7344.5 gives 0.1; 269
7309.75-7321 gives 0.1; 268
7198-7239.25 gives -2.1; 285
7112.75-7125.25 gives -0.2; 276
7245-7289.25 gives -0.6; 274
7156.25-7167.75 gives 0.5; 260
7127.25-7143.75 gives 0.1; 269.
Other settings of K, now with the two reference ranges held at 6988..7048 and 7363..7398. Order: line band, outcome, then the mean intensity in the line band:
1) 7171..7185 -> -0.033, 277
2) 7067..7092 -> -0.040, 279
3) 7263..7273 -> -0.085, 291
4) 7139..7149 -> 0.007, 267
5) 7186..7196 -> -0.023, 275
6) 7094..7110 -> -0.029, 276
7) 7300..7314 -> -0.011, 272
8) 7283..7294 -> -0.010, 272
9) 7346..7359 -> -0.025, 275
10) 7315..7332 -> -0.003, 270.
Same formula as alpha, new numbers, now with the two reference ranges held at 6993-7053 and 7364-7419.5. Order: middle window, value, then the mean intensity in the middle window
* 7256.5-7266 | -1.6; 316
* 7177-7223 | -1.4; 278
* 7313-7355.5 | -0.2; 271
